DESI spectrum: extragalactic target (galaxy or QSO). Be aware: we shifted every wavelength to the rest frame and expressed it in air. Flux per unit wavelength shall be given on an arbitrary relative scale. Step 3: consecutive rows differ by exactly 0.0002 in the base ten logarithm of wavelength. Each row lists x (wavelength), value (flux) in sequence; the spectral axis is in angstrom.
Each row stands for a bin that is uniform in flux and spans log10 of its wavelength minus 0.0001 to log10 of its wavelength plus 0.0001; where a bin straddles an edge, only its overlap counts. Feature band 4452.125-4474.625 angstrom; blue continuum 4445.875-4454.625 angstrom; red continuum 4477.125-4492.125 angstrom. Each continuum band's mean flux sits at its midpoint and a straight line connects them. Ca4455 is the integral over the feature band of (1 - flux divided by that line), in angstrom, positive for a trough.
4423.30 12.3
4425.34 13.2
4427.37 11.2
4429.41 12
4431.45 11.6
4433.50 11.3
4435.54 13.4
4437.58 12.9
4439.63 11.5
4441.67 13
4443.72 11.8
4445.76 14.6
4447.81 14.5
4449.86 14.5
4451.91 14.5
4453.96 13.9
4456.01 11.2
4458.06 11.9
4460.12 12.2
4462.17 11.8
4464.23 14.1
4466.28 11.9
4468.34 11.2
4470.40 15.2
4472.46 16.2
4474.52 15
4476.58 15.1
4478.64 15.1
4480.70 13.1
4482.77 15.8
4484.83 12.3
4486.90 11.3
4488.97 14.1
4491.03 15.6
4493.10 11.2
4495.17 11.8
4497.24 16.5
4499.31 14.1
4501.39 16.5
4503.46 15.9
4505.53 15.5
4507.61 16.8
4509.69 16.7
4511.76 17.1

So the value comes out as 1.72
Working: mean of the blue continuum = 14.4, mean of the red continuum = 13.9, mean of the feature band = 13.1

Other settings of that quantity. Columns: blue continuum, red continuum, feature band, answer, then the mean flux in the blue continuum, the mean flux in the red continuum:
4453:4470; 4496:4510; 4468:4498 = 0.3 angstrom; 12.4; 15.9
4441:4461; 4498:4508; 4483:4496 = 1.8 angstrom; 13.2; 15.7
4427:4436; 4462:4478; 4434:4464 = -0.5 angstrom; 11.8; 14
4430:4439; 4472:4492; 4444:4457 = -0.8 angstrom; 12.2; 14.3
